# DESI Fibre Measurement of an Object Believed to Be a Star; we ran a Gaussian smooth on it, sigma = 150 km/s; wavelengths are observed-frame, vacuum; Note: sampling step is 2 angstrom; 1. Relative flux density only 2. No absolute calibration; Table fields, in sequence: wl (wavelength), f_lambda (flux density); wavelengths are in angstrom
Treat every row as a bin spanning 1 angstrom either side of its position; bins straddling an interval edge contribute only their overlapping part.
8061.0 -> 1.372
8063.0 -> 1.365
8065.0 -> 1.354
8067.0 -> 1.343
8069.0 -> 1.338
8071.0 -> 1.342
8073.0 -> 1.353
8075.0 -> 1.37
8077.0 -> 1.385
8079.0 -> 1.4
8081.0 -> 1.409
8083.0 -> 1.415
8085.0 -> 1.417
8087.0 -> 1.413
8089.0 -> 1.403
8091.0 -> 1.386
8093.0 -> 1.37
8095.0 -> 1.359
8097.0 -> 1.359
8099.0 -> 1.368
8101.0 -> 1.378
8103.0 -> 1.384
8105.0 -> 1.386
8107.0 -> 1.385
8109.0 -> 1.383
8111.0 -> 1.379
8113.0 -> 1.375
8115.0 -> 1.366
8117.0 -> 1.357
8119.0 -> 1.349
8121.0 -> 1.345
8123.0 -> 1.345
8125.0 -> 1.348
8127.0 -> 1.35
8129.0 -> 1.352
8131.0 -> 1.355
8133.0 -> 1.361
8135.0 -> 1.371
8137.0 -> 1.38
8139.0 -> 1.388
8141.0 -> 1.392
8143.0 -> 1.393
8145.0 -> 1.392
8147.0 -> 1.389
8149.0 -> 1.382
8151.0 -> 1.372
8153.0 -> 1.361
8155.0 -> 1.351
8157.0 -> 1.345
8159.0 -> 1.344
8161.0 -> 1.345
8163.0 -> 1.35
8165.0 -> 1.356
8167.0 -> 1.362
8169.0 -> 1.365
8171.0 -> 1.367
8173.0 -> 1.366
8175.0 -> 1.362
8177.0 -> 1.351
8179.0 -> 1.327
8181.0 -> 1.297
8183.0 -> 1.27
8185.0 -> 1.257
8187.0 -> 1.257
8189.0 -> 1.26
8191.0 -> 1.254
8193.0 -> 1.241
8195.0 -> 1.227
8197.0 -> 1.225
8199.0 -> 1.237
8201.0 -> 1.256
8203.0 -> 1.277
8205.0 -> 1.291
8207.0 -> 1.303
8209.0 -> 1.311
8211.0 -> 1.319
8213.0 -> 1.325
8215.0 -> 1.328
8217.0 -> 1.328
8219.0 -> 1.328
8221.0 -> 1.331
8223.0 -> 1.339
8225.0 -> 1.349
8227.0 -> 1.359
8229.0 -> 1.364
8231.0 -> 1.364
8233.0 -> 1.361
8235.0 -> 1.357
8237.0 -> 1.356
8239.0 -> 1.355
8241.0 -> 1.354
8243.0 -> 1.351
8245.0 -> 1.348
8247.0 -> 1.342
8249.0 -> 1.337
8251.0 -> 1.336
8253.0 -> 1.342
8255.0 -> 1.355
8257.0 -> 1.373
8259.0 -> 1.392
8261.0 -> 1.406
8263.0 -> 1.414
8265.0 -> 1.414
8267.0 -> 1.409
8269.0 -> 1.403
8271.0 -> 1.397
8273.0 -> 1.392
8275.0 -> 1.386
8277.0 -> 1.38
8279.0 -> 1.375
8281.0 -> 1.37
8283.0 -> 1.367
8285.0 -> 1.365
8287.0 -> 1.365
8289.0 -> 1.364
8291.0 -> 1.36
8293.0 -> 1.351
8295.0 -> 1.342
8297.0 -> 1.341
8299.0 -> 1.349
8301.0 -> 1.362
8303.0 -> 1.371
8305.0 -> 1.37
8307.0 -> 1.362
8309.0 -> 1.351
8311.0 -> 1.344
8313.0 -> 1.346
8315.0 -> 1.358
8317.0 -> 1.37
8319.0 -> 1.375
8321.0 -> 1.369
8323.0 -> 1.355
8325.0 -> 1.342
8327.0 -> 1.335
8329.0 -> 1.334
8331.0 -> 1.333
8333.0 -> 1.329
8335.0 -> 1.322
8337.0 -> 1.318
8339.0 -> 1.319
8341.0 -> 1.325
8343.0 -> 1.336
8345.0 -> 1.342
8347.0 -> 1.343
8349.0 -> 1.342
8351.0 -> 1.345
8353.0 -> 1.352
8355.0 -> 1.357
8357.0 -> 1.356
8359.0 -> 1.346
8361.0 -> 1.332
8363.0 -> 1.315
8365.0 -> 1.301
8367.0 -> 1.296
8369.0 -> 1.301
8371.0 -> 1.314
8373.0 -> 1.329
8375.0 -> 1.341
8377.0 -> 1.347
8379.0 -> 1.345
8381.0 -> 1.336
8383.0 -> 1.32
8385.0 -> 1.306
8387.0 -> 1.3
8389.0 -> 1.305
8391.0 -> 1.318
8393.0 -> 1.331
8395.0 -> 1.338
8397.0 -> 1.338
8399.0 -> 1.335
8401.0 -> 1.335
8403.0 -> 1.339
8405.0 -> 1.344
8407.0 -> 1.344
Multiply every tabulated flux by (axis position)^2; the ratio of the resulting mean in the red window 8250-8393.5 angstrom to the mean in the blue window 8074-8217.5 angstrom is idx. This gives 1.05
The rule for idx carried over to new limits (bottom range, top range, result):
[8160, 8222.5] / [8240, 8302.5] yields 1.07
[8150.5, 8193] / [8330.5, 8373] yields 1.05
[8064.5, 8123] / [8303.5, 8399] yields 1.03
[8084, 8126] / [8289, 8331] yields 1.04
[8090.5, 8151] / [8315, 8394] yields 1.03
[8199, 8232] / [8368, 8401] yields 1.05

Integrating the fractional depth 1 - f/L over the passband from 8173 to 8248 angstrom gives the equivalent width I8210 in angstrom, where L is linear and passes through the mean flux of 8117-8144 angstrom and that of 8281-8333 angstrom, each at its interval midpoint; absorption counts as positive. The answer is 2.56 angstrom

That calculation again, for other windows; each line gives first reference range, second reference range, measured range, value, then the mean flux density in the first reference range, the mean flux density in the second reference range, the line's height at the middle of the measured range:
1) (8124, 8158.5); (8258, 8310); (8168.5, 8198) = 1.66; 1.37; 1.38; 1.37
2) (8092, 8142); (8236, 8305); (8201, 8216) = 0.70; 1.37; 1.37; 1.37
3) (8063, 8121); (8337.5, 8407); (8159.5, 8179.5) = 0.11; 1.38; 1.33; 1.36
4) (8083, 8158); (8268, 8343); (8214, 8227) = 0.27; 1.37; 1.36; 1.36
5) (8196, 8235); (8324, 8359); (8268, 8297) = -0.96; 1.32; 1.34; 1.33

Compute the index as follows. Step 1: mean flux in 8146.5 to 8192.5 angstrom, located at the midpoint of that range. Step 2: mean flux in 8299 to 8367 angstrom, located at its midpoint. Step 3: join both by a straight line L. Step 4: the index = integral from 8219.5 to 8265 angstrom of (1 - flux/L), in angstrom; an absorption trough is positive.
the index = -0.74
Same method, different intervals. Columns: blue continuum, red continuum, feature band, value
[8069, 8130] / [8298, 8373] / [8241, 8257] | 0.1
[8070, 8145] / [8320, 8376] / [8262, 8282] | -0.7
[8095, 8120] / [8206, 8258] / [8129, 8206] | 1.7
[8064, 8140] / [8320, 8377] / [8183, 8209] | 1.9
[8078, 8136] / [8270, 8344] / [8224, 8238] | 0.0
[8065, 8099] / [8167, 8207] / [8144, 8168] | -0.8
